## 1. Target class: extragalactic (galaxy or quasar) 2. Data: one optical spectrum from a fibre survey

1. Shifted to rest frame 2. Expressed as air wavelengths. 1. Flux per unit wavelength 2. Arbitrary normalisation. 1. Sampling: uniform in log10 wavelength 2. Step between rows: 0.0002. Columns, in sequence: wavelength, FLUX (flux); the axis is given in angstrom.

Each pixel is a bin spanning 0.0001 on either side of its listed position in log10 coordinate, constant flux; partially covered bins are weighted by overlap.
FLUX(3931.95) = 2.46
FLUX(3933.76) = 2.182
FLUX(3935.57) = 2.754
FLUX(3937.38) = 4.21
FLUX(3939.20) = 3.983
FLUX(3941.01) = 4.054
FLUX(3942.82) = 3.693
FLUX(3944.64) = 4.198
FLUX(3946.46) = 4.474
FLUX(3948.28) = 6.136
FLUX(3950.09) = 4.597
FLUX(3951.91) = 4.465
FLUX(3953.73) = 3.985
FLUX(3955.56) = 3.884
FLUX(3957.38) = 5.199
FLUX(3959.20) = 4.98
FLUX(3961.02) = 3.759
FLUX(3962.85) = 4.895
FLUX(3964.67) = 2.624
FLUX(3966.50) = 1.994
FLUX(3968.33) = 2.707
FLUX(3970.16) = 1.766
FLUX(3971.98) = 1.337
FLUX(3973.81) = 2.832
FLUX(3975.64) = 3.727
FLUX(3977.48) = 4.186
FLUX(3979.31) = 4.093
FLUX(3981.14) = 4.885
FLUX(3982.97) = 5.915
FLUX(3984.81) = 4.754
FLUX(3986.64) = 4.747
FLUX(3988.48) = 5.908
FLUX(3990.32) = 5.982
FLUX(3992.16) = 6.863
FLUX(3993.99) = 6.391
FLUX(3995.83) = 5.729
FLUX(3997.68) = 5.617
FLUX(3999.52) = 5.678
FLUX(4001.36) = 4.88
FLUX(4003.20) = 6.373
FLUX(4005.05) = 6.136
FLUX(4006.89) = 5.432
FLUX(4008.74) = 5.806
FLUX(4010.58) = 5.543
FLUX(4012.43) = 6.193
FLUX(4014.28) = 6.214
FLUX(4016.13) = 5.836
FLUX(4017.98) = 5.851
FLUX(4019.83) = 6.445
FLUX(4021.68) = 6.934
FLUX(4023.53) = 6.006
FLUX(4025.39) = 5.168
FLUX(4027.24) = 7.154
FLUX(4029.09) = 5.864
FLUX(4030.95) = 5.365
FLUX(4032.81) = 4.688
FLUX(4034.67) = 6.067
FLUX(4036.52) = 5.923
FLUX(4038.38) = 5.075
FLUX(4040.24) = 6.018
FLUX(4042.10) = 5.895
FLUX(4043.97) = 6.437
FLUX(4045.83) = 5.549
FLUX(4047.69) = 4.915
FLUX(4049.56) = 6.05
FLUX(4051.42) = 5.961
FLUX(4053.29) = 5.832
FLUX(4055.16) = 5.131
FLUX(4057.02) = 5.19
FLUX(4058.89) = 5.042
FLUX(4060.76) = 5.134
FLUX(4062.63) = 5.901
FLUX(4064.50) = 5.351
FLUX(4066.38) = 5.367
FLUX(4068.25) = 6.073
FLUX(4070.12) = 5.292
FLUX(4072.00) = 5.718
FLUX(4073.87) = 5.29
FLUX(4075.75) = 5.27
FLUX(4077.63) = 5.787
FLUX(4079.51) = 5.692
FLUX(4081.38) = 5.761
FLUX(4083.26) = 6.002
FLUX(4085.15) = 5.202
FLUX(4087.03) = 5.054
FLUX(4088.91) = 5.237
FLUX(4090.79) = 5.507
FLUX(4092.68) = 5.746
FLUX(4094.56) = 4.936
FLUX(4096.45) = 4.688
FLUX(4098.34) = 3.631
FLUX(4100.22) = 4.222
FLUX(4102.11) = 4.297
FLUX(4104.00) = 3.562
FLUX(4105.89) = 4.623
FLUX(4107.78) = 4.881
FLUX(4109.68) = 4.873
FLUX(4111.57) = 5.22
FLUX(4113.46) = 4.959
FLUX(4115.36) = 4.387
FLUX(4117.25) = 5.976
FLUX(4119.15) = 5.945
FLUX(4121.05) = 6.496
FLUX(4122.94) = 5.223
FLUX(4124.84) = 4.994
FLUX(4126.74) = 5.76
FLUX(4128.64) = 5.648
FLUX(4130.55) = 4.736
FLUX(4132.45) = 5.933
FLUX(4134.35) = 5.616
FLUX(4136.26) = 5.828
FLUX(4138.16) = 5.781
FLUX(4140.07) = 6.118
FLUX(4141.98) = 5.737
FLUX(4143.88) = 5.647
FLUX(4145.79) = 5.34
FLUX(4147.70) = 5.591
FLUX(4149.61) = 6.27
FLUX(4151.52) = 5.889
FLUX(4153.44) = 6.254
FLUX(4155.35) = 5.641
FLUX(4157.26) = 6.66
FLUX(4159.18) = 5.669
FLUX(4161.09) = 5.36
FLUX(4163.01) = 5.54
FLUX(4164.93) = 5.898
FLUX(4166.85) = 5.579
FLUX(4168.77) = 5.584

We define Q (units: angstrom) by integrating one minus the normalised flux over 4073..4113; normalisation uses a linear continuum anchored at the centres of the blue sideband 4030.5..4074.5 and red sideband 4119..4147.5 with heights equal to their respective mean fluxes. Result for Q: 4.1 angstrom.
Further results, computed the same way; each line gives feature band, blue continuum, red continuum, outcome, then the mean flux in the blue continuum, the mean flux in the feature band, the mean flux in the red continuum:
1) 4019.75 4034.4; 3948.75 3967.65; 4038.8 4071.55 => -2.2 angstrom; 4.07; 5.93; 5.59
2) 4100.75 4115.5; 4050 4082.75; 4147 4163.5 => 2.8 angstrom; 5.53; 4.6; 5.89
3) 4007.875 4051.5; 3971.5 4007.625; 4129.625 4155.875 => -4.9 angstrom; 5.12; 5.87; 5.75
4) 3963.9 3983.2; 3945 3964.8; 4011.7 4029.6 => 7.1 angstrom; 4.52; 3.19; 6.17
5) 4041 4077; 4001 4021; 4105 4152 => 1.2 angstrom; 5.92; 5.55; 5.5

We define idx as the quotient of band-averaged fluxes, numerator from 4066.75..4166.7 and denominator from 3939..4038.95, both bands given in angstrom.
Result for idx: 1.09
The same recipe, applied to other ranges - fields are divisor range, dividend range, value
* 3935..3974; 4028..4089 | 1.47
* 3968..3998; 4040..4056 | 1.26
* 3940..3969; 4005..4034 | 1.44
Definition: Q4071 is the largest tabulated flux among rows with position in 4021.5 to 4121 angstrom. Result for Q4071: 7.154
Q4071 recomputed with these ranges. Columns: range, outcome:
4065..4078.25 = 6.073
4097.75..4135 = 6.496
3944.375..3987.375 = 6.136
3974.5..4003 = 6.863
